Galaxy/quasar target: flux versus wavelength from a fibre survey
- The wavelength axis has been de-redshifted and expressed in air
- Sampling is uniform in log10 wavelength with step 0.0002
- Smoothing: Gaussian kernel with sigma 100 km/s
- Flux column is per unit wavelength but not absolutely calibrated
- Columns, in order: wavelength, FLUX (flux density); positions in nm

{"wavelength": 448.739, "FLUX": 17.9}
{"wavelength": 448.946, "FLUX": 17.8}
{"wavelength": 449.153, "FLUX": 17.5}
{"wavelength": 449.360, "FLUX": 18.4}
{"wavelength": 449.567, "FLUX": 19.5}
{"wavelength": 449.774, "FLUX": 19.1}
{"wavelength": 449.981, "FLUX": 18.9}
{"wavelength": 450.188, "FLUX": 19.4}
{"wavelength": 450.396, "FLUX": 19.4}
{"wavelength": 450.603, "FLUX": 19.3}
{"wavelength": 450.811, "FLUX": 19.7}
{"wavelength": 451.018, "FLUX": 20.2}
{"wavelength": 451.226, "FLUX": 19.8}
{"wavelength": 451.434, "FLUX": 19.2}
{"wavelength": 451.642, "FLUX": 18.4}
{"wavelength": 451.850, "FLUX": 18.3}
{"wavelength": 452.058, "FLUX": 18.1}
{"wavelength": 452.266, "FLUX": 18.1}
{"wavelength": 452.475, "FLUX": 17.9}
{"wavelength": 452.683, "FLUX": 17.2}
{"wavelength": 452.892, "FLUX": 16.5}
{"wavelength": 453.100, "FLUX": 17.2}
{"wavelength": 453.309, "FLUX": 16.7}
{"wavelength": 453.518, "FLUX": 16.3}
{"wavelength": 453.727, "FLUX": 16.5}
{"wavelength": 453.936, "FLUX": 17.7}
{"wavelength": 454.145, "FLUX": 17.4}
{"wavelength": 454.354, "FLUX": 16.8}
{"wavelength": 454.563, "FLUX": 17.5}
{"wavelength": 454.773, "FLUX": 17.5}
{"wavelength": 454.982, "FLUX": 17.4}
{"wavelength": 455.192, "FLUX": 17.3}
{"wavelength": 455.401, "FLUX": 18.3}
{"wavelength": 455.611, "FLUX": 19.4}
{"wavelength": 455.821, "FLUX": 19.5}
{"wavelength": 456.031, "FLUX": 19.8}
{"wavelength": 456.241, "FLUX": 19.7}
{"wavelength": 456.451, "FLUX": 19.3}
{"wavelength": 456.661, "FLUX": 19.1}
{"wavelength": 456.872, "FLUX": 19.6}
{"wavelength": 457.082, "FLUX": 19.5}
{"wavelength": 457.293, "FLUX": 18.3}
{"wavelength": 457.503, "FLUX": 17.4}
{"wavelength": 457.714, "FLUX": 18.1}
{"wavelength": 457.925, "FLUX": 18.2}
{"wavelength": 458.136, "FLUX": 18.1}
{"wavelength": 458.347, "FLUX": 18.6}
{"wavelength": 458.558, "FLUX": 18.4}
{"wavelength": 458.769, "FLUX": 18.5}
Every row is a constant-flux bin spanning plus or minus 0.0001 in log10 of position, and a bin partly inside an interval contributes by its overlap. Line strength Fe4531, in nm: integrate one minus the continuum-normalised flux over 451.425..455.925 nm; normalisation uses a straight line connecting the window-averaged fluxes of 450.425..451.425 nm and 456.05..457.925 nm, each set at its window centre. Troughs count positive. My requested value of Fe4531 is 0.39 nm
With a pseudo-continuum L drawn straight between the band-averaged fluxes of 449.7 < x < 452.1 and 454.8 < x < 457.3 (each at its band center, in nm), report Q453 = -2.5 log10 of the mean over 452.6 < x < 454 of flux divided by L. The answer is 0.13 mag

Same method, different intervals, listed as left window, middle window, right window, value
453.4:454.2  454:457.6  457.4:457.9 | -0.06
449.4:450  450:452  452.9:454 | -0.05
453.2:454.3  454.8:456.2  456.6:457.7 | -0.05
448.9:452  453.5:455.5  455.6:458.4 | 0.10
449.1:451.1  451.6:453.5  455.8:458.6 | 0.09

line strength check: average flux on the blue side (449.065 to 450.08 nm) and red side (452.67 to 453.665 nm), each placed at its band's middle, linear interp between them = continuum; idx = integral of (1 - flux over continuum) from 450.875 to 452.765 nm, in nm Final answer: -0.12 nm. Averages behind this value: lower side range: 18.7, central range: 18.6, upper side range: 16.7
